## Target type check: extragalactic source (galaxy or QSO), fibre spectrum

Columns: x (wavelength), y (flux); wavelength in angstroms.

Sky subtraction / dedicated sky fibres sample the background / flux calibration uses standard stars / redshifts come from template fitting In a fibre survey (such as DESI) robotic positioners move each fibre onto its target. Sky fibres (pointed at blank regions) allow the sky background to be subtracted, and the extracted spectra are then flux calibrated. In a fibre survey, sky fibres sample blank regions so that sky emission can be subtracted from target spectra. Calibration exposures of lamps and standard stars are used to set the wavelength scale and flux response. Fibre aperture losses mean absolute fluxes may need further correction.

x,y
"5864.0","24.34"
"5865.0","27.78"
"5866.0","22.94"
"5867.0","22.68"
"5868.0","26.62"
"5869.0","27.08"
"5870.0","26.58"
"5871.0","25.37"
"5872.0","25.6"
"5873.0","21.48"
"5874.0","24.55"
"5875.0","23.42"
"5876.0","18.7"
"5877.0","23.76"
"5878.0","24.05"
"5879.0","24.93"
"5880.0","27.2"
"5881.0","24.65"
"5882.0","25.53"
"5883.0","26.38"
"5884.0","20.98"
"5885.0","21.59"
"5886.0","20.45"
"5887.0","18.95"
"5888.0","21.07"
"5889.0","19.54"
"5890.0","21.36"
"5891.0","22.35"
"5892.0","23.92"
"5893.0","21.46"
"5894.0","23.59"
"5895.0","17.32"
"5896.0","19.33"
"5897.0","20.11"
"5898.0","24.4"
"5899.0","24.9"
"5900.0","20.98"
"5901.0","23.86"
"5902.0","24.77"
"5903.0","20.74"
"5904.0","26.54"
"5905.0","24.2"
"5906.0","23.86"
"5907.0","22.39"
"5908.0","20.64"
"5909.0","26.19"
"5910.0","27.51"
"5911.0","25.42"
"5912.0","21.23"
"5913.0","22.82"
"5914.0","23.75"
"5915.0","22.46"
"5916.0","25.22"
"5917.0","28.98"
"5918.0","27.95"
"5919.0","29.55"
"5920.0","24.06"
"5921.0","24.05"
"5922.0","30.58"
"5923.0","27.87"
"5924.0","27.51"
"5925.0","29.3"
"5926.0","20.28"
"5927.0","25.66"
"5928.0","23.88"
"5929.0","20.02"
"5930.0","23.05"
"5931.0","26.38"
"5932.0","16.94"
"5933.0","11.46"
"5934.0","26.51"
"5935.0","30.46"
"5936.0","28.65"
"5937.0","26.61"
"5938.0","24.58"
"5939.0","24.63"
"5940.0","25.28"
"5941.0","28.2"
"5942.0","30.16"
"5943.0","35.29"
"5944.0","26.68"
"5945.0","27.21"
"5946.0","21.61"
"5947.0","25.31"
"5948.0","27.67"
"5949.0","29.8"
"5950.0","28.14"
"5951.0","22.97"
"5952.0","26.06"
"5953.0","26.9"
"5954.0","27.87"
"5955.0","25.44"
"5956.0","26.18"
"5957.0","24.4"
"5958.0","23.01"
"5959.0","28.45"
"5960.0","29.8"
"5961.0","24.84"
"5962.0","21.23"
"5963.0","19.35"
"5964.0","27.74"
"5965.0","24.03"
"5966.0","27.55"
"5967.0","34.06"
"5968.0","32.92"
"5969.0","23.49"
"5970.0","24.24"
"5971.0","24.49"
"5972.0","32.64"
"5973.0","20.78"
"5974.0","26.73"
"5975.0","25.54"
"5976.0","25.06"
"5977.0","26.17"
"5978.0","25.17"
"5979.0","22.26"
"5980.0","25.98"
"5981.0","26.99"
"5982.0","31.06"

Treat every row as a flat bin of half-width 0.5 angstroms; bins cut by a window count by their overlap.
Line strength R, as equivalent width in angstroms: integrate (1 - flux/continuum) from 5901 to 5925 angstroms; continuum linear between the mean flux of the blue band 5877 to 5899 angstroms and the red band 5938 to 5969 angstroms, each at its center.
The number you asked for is -1.13 angstroms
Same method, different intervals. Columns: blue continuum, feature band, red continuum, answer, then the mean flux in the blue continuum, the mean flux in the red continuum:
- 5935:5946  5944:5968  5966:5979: 0.79 angstroms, 27.6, 26.6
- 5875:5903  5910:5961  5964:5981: -2.29 angstroms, 22.4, 26.4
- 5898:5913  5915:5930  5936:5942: -0.43 angstroms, 23.8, 26.5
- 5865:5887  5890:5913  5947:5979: 1.57 angstroms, 24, 26.1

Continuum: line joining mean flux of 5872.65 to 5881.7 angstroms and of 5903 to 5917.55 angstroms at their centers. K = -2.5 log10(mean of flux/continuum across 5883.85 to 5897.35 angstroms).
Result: 0.15 mag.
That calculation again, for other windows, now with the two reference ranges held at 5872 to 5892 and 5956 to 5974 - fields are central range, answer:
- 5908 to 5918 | -0.03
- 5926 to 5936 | 0.08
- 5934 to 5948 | -0.09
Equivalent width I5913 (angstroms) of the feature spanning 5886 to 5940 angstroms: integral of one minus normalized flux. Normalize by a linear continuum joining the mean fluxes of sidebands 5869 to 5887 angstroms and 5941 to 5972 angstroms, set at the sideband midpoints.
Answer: 2.9 angstroms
